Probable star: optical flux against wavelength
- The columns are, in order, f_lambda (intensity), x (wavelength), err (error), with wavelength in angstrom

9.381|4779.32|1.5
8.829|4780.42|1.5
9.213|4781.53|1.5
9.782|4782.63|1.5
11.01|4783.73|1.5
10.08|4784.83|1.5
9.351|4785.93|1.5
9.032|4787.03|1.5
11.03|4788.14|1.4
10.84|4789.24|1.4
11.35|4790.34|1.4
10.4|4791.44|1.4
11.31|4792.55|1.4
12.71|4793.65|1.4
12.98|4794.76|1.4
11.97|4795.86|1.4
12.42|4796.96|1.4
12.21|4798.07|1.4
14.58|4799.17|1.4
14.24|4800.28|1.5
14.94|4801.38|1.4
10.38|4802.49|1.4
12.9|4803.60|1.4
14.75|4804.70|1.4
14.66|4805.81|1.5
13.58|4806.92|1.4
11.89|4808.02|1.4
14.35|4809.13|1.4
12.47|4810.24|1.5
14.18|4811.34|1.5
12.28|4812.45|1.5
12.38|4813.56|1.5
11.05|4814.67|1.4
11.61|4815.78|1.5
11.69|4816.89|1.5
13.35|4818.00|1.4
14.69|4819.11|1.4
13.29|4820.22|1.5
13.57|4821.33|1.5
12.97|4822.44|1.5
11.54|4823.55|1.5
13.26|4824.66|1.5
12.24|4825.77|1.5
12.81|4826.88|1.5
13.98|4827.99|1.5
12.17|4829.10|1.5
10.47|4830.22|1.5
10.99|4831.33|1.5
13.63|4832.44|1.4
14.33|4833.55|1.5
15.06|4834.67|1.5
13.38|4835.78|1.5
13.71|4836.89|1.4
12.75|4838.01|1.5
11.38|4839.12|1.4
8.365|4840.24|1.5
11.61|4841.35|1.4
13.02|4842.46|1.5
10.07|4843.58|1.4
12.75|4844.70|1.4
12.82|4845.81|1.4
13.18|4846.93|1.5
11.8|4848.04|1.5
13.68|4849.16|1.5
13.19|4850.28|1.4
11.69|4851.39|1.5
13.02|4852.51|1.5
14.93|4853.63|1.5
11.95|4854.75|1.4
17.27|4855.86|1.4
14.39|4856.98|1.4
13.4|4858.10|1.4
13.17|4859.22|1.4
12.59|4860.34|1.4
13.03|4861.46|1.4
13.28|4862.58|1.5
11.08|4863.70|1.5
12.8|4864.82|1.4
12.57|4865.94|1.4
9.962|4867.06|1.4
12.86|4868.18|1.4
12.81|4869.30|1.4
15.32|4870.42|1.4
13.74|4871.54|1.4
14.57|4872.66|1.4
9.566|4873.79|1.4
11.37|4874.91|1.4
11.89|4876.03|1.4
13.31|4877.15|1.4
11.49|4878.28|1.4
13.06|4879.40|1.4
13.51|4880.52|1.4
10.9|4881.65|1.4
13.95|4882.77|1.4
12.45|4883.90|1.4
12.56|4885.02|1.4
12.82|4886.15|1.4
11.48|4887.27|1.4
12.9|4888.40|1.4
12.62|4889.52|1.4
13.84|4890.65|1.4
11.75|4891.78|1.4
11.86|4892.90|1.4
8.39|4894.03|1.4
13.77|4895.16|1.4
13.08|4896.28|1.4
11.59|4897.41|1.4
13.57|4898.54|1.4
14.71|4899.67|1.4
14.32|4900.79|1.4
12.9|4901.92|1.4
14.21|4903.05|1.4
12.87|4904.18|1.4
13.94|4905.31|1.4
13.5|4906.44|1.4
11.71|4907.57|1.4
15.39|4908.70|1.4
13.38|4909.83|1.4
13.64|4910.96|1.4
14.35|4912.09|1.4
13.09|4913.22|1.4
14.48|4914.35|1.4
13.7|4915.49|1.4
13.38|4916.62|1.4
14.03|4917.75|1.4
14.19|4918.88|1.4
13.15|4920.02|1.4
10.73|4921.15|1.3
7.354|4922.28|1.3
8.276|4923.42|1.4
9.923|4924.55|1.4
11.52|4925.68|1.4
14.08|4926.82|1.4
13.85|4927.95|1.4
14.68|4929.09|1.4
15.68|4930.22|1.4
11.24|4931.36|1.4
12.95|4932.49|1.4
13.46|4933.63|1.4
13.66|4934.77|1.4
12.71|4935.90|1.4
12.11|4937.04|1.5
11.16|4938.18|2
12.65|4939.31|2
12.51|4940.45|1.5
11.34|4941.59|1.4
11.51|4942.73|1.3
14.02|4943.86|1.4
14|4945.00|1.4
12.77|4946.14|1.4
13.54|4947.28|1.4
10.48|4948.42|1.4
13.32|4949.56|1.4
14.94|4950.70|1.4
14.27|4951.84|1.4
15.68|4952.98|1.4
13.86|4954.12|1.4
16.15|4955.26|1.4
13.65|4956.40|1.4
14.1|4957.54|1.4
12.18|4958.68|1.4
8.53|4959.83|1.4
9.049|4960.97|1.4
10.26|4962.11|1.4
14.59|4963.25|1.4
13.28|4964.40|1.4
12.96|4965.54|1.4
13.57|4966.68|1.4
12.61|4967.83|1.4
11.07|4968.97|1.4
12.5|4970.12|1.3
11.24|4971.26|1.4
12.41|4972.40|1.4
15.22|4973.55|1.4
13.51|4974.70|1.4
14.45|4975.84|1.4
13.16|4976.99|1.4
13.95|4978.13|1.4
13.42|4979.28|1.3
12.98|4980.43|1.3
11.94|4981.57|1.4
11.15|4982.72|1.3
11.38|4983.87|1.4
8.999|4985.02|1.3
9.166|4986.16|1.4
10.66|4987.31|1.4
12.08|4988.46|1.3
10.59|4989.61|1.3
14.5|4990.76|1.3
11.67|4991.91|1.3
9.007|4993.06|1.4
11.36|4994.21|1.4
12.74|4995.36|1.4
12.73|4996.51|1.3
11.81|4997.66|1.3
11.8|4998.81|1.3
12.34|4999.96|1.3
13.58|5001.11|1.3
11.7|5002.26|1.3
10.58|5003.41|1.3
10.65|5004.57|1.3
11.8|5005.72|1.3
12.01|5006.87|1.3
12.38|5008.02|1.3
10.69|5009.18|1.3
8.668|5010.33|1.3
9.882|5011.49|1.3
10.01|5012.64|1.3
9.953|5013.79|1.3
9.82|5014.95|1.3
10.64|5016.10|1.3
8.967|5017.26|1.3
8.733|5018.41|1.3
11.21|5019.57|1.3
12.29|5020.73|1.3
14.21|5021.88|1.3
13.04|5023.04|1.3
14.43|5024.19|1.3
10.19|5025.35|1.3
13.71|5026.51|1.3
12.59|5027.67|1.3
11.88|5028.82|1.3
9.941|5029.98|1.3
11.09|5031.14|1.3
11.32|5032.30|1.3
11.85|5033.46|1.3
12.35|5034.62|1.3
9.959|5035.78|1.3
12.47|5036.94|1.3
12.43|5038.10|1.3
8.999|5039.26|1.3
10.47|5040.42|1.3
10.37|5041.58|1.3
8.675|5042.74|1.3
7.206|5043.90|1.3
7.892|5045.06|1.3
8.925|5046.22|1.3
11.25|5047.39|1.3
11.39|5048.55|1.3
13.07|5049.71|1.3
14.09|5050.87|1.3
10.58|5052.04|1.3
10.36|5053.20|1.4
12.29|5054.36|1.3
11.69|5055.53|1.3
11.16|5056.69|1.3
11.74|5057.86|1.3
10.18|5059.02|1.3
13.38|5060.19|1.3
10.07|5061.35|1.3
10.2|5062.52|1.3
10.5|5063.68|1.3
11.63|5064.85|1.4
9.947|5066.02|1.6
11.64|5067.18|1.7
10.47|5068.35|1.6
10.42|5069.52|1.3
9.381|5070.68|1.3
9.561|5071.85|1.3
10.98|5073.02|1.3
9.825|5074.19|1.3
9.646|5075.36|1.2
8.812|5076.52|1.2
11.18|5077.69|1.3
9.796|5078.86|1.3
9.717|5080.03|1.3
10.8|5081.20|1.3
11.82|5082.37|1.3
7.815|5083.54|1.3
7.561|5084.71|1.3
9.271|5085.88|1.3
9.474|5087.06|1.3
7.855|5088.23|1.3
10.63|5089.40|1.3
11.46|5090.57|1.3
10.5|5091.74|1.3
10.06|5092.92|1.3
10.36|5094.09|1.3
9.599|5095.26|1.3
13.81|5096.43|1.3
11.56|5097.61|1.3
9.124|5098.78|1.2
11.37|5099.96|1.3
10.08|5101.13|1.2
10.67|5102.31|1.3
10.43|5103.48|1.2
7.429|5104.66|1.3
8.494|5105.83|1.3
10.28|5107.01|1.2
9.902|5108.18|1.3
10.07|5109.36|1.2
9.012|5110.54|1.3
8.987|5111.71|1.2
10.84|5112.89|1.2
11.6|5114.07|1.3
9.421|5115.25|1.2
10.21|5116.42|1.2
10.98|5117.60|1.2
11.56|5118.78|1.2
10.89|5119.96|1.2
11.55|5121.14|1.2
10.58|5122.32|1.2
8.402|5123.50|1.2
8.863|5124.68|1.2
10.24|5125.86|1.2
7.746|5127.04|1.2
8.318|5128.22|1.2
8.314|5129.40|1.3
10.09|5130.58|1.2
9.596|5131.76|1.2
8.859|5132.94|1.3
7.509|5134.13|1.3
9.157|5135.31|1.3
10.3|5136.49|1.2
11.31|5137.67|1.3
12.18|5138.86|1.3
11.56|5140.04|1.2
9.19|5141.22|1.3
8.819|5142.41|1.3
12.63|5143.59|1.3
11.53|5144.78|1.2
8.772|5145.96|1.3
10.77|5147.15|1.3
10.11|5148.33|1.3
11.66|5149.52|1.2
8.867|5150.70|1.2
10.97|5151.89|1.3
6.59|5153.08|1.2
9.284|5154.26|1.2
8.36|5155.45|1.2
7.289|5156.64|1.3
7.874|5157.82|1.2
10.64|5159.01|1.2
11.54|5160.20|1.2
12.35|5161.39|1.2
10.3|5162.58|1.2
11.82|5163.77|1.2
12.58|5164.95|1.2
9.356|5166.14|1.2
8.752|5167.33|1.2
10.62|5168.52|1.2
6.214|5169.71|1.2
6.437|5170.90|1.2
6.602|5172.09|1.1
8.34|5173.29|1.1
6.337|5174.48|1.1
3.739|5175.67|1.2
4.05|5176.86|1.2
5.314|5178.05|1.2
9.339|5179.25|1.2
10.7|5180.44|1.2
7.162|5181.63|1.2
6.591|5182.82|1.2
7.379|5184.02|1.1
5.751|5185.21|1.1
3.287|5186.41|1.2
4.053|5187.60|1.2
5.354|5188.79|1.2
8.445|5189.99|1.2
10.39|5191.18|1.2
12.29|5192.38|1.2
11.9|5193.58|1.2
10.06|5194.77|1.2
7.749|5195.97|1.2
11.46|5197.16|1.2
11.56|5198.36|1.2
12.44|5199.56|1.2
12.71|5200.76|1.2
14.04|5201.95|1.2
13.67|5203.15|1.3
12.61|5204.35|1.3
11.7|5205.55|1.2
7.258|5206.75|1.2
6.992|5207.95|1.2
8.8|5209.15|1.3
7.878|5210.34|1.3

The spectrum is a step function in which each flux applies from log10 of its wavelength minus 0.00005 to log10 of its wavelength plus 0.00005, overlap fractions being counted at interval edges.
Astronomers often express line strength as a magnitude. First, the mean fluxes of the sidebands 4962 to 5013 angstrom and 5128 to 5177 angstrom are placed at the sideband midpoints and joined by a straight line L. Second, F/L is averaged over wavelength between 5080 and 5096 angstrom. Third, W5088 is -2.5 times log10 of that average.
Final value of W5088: 0.06 mag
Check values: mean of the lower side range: 12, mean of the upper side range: 9.33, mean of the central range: 9.82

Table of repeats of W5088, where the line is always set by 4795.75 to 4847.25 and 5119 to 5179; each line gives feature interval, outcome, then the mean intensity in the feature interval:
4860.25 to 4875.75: -0.02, 12.5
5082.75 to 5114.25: -0.01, 9.92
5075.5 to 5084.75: 0.02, 9.82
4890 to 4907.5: -0.09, 12.9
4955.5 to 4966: -0.08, 12.2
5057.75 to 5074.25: -0.05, 10.7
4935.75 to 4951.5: -0.11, 12.7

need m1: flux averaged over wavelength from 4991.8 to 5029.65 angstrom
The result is 11.4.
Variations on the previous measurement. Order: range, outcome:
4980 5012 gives 11.4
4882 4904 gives 12.8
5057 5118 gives 10.2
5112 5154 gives 9.99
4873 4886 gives 12.2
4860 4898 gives 12.4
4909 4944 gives 12.7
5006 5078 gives 10.9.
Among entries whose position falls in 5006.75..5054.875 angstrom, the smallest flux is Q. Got 7.206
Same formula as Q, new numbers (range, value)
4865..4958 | 7.354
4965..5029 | 8.668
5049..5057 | 10.36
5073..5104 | 7.561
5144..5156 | 6.59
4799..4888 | 8.365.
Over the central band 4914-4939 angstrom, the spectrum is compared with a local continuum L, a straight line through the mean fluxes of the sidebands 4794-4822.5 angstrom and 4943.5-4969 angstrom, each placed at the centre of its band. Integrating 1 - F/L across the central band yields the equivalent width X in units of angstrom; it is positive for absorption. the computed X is 0.9 angstrom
